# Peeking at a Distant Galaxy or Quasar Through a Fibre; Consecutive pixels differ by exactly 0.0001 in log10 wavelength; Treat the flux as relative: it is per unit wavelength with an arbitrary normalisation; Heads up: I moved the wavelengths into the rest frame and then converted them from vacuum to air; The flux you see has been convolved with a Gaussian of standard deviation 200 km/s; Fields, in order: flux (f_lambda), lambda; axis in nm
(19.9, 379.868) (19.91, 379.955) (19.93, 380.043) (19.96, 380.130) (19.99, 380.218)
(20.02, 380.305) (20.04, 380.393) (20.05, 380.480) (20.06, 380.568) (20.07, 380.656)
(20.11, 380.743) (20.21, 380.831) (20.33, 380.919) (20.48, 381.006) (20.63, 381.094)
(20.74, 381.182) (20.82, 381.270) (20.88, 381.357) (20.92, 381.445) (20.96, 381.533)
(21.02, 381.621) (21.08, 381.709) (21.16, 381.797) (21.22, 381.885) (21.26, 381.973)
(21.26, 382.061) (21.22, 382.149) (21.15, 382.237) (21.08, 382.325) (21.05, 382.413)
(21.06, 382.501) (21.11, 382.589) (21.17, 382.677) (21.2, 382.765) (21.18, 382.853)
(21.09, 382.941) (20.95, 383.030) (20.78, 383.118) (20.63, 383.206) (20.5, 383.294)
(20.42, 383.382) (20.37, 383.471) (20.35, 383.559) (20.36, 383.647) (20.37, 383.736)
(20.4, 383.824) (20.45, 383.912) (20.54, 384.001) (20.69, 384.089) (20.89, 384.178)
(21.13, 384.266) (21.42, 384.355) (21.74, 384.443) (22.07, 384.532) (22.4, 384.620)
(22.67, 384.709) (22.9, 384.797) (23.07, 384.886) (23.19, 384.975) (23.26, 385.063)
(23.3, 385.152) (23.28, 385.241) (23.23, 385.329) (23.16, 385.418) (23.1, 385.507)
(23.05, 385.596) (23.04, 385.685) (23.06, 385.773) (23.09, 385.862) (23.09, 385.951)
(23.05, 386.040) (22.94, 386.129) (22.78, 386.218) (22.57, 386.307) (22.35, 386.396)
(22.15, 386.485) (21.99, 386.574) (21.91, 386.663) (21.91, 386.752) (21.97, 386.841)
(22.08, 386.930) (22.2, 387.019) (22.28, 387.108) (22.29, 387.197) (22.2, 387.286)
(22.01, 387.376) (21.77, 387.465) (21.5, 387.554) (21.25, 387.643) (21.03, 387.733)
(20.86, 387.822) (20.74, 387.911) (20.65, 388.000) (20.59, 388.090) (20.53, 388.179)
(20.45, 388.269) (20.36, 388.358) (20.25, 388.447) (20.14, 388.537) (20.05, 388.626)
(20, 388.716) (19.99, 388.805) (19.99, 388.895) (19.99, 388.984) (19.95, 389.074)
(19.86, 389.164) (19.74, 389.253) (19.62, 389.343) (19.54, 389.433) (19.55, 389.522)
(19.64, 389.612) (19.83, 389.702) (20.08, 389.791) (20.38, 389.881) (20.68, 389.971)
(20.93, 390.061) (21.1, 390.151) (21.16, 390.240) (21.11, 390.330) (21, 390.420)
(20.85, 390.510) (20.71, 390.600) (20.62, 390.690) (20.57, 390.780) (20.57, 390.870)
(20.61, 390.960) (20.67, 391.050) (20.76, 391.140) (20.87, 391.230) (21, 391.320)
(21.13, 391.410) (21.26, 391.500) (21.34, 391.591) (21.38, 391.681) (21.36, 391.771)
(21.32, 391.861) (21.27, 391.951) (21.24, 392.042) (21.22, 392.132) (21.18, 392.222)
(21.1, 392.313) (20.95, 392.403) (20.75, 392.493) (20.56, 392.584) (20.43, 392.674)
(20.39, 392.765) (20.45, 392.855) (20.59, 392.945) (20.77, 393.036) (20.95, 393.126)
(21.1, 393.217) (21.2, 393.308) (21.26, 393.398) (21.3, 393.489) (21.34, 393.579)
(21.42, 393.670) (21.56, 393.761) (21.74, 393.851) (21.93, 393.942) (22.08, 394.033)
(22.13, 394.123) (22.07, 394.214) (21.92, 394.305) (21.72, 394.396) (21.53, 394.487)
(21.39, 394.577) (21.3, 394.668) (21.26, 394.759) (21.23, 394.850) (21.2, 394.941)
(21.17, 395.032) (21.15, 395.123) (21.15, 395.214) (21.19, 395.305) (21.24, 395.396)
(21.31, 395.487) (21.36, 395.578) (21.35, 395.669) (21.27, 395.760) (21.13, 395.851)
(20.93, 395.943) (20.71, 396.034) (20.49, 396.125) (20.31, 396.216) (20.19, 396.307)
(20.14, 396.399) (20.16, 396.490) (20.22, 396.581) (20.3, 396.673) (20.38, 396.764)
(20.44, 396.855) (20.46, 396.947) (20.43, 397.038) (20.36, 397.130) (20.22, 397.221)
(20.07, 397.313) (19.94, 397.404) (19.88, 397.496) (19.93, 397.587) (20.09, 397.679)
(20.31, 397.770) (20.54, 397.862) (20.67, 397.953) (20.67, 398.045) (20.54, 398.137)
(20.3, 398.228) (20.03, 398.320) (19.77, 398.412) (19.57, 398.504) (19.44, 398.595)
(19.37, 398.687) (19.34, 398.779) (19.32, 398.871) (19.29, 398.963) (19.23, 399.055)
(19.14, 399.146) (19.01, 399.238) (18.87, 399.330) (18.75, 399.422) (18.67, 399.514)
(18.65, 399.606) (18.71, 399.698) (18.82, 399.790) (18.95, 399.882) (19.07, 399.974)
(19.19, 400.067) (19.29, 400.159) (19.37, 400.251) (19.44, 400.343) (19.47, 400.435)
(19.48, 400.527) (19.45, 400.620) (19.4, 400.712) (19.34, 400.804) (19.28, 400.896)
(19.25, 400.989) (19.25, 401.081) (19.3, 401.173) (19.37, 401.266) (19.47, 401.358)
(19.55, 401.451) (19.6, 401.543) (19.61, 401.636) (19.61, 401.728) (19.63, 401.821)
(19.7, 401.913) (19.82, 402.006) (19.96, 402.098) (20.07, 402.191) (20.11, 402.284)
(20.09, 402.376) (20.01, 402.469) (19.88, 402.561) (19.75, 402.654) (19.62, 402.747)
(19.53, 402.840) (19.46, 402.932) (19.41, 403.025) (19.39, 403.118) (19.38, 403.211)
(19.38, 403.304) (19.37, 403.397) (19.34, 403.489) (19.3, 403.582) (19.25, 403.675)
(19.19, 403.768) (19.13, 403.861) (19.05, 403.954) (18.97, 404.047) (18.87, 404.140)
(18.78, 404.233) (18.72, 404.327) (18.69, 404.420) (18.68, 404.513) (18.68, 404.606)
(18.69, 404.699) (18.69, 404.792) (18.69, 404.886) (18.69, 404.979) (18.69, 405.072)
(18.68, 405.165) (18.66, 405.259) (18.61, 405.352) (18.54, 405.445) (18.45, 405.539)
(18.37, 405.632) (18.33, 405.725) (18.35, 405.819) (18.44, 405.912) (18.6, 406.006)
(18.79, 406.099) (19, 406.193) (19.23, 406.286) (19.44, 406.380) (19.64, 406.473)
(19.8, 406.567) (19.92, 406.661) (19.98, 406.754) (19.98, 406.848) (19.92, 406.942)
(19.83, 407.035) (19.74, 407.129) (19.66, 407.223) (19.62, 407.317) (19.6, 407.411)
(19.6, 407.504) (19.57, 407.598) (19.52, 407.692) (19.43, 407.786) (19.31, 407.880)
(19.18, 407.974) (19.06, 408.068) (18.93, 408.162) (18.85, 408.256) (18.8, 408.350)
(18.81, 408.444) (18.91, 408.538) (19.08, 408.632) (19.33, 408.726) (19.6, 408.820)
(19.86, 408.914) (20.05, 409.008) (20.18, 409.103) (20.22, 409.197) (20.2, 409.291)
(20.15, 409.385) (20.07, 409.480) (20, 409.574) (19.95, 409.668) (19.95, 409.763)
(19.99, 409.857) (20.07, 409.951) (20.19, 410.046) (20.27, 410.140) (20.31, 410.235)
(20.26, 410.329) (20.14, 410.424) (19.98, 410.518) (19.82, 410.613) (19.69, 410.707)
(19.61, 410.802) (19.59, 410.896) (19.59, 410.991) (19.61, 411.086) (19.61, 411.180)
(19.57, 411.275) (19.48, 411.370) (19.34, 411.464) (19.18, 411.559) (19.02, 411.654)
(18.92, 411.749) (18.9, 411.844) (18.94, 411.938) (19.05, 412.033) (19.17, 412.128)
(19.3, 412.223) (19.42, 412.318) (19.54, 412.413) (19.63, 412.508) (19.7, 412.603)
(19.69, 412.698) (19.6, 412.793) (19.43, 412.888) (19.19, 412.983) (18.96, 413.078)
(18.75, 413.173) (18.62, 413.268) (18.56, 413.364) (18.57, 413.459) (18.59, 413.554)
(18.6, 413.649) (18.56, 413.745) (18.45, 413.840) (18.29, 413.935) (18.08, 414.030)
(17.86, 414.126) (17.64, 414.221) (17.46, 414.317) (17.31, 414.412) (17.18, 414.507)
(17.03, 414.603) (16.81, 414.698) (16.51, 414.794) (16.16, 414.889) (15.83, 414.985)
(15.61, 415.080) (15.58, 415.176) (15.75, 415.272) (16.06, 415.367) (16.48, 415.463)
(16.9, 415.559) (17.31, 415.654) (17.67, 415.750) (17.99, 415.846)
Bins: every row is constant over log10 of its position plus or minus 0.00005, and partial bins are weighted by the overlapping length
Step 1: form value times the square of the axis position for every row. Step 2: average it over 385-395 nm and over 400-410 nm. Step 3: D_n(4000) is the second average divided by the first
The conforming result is 0.98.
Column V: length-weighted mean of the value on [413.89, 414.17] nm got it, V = 18.1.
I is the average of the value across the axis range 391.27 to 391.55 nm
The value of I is 21.1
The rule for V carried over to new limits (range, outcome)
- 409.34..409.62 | 20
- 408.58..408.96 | 19.5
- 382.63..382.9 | 21.2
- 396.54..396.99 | 20.3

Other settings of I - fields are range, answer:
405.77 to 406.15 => 18.5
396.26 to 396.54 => 20.2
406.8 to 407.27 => 19.8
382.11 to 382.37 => 21.2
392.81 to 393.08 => 20.6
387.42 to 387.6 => 21.7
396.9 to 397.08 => 20.4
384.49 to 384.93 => 22.6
